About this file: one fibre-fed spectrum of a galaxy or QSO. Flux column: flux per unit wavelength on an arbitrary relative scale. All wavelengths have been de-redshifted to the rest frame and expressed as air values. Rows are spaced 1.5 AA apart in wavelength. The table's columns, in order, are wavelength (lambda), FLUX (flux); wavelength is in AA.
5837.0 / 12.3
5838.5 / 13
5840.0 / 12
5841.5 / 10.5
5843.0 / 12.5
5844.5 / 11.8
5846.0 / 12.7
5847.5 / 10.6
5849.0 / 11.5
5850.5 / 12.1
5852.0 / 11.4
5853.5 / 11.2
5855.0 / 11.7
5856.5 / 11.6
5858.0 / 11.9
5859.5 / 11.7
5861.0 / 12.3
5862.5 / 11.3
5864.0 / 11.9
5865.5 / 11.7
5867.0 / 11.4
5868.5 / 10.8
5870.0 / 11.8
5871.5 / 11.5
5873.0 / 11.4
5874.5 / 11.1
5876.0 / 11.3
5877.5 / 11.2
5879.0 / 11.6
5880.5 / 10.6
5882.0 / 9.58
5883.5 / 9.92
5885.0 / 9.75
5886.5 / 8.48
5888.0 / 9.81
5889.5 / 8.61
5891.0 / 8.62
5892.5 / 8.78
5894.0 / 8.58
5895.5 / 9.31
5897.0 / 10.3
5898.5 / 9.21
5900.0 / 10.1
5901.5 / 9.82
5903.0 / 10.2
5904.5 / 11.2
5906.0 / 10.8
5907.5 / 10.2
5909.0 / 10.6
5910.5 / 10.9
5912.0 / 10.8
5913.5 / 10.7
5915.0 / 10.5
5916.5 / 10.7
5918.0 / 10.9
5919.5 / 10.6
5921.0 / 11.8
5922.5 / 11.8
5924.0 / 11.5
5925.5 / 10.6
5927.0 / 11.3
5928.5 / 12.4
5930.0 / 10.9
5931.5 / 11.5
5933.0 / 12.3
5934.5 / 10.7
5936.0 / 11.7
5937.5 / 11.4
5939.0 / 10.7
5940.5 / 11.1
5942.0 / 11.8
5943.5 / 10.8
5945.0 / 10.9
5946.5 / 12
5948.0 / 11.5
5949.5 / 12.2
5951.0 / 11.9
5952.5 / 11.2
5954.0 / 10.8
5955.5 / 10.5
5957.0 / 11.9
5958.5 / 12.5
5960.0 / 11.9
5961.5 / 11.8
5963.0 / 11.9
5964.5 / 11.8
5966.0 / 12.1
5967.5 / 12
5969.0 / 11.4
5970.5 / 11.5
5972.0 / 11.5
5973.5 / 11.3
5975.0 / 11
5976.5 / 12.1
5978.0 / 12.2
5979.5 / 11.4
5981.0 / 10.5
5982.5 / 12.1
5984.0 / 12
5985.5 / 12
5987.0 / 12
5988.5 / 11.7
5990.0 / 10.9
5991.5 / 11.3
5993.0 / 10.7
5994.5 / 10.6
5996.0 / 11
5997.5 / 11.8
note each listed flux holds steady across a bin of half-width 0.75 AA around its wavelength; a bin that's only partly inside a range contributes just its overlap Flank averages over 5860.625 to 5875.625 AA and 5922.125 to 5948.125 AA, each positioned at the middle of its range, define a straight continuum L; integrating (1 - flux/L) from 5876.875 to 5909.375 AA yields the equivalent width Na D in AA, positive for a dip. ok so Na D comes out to 4.5 AA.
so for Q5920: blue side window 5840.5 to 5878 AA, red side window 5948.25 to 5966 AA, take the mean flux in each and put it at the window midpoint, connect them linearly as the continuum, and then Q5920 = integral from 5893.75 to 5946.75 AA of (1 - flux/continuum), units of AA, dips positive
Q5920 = 3.5 AA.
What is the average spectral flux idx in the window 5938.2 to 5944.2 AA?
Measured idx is 11.1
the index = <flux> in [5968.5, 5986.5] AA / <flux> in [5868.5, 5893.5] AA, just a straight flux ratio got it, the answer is 1.1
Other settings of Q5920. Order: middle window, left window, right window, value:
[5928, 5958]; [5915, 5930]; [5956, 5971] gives 0.3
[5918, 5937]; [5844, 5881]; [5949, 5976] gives 0.3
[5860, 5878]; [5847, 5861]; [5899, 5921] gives -0.3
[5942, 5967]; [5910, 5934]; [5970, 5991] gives -0.4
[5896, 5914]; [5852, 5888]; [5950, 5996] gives 1.4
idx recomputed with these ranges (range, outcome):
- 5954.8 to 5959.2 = 11.6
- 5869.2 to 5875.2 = 11.4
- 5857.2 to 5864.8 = 11.8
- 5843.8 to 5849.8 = 11.7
